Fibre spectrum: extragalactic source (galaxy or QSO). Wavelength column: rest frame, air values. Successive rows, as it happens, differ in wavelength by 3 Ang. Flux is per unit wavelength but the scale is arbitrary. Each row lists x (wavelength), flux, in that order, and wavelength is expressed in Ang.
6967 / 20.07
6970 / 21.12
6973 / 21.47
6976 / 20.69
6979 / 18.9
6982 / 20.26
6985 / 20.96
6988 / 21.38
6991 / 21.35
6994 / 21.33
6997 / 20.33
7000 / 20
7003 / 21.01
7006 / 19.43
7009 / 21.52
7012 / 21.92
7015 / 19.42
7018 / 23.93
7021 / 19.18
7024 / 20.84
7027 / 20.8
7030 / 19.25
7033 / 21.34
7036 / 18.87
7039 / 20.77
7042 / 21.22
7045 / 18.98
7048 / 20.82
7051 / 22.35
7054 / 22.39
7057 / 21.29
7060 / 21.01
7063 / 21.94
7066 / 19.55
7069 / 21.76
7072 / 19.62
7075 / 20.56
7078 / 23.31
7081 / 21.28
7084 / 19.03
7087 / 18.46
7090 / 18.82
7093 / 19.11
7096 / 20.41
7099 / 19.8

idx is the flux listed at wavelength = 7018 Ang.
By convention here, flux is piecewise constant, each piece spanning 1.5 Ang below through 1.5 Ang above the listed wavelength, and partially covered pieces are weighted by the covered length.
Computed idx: 23.93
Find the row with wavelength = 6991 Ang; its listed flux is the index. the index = 21.35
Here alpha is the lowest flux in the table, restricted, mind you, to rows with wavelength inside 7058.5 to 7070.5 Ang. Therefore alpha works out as 19.55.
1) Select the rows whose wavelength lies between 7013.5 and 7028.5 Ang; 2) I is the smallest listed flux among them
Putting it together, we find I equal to 19.18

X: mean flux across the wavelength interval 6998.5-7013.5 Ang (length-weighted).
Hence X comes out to 20.8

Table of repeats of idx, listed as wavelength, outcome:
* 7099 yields 19.8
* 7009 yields 21.52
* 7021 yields 19.18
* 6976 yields 20.69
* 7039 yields 20.77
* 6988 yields 21.38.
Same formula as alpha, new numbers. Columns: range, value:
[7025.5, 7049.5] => 18.87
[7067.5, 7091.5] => 18.46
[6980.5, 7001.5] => 20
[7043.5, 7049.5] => 18.98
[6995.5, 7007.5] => 19.43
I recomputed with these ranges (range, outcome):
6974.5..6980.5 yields 18.9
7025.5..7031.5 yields 19.25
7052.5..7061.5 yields 21.01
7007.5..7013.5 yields 21.52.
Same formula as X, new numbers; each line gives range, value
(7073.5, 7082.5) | 21.7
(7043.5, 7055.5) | 21.1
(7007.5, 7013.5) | 21.7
